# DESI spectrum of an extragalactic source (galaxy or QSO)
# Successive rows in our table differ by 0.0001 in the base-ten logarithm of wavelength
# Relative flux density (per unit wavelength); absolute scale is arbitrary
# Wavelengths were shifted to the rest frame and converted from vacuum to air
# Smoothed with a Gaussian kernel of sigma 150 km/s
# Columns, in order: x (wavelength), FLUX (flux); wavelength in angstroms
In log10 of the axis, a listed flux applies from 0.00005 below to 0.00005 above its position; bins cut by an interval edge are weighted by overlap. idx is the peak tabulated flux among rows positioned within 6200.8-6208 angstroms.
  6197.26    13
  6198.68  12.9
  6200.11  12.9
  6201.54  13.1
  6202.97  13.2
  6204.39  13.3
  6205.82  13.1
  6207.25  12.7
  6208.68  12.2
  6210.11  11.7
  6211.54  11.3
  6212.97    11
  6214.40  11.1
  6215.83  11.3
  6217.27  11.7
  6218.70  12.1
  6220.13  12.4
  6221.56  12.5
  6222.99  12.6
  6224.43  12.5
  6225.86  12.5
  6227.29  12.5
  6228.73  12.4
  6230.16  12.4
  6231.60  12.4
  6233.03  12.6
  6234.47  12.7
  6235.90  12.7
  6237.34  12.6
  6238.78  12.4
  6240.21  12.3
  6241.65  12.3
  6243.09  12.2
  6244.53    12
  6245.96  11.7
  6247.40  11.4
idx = 13.3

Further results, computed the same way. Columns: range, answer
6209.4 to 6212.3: 11.7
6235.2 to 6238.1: 12.7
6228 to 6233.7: 12.6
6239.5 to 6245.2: 12.3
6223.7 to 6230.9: 12.5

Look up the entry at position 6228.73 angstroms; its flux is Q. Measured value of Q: 12.4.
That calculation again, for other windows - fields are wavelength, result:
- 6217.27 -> 11.7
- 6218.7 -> 12.1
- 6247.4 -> 11.4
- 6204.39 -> 13.3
